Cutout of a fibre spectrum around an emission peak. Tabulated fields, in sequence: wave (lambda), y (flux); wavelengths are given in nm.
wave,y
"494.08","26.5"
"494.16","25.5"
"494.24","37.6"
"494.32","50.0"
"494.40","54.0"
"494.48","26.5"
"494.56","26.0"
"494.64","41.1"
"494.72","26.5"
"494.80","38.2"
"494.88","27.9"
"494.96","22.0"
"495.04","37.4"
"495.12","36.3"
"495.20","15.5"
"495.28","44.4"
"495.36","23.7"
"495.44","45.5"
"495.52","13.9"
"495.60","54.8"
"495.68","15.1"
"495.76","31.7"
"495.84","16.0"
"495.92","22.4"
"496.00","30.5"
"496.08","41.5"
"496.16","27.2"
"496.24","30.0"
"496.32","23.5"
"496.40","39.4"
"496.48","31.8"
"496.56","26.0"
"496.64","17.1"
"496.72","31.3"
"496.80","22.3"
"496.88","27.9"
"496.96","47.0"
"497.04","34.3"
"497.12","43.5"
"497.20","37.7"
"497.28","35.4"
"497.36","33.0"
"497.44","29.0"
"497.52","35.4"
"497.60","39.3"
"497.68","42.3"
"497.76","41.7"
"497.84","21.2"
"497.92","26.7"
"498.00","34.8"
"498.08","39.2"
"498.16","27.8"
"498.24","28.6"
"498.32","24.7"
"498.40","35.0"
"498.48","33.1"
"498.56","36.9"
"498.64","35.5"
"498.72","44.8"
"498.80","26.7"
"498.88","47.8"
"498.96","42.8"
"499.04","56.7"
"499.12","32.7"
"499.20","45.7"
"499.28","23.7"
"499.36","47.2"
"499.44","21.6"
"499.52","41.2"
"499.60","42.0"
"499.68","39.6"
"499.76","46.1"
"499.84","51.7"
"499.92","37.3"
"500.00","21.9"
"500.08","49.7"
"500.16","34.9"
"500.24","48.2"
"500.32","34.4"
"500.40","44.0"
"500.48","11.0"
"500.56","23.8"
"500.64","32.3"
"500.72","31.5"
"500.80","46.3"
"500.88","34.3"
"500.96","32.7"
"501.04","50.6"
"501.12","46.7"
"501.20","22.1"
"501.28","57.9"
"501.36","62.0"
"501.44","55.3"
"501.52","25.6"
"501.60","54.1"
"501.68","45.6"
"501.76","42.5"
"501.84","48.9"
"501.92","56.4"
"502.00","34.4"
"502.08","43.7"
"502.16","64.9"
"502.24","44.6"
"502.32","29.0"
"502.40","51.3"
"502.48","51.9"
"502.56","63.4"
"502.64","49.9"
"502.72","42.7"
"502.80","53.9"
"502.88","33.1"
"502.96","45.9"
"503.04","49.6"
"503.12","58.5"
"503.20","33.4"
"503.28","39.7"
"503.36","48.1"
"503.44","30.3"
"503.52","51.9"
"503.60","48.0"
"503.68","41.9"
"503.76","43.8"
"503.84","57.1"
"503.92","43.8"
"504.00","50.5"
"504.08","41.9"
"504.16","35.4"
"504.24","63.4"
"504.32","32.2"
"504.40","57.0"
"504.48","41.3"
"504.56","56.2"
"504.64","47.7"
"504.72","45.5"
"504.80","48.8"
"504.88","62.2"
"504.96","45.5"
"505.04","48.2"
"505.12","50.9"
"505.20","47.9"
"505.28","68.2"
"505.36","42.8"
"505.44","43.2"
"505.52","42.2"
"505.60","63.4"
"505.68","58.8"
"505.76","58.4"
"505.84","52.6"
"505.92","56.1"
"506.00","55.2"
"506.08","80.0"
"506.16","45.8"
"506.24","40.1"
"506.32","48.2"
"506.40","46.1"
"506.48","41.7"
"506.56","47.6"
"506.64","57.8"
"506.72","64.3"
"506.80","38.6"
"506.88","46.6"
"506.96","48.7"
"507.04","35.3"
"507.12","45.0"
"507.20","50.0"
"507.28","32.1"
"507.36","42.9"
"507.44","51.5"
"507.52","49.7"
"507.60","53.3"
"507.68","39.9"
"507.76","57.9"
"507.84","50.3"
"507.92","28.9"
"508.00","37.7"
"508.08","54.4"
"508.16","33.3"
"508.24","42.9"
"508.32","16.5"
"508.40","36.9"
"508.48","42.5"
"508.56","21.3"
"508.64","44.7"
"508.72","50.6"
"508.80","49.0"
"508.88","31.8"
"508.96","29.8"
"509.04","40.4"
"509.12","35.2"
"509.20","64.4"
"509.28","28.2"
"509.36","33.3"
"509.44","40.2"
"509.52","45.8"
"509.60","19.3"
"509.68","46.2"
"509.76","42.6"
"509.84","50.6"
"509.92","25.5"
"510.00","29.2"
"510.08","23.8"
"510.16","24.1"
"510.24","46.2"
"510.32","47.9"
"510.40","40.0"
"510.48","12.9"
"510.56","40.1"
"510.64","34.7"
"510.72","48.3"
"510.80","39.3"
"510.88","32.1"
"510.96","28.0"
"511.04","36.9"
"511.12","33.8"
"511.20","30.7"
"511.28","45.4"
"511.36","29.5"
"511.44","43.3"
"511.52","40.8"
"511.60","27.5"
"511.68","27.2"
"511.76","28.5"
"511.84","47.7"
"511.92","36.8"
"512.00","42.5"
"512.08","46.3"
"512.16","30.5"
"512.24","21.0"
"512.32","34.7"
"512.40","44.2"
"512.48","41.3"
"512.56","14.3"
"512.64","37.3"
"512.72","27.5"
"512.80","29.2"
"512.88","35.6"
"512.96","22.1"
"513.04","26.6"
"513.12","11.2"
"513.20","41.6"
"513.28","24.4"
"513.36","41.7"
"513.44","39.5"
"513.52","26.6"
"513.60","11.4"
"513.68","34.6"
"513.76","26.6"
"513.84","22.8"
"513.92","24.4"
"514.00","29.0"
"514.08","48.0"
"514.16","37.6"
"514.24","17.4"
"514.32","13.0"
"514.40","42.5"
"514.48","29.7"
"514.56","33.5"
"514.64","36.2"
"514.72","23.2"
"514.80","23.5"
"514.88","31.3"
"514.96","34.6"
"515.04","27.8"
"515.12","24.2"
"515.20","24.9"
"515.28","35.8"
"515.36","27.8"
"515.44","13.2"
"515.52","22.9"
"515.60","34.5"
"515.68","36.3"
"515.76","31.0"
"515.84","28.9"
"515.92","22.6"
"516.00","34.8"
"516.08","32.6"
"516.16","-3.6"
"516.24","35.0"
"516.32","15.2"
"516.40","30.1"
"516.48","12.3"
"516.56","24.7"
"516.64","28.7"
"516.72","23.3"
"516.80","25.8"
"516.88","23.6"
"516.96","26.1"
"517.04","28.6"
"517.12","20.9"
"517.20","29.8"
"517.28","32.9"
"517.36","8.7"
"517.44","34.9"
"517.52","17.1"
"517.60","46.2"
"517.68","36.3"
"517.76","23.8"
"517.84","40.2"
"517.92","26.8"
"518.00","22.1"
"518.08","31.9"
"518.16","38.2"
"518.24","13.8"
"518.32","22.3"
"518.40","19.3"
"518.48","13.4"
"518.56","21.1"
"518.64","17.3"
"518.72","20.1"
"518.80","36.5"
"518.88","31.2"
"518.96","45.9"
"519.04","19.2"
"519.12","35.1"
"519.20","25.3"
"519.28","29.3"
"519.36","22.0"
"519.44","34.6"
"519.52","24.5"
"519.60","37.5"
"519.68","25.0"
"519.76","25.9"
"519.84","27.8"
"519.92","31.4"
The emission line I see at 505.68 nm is C III] 1909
